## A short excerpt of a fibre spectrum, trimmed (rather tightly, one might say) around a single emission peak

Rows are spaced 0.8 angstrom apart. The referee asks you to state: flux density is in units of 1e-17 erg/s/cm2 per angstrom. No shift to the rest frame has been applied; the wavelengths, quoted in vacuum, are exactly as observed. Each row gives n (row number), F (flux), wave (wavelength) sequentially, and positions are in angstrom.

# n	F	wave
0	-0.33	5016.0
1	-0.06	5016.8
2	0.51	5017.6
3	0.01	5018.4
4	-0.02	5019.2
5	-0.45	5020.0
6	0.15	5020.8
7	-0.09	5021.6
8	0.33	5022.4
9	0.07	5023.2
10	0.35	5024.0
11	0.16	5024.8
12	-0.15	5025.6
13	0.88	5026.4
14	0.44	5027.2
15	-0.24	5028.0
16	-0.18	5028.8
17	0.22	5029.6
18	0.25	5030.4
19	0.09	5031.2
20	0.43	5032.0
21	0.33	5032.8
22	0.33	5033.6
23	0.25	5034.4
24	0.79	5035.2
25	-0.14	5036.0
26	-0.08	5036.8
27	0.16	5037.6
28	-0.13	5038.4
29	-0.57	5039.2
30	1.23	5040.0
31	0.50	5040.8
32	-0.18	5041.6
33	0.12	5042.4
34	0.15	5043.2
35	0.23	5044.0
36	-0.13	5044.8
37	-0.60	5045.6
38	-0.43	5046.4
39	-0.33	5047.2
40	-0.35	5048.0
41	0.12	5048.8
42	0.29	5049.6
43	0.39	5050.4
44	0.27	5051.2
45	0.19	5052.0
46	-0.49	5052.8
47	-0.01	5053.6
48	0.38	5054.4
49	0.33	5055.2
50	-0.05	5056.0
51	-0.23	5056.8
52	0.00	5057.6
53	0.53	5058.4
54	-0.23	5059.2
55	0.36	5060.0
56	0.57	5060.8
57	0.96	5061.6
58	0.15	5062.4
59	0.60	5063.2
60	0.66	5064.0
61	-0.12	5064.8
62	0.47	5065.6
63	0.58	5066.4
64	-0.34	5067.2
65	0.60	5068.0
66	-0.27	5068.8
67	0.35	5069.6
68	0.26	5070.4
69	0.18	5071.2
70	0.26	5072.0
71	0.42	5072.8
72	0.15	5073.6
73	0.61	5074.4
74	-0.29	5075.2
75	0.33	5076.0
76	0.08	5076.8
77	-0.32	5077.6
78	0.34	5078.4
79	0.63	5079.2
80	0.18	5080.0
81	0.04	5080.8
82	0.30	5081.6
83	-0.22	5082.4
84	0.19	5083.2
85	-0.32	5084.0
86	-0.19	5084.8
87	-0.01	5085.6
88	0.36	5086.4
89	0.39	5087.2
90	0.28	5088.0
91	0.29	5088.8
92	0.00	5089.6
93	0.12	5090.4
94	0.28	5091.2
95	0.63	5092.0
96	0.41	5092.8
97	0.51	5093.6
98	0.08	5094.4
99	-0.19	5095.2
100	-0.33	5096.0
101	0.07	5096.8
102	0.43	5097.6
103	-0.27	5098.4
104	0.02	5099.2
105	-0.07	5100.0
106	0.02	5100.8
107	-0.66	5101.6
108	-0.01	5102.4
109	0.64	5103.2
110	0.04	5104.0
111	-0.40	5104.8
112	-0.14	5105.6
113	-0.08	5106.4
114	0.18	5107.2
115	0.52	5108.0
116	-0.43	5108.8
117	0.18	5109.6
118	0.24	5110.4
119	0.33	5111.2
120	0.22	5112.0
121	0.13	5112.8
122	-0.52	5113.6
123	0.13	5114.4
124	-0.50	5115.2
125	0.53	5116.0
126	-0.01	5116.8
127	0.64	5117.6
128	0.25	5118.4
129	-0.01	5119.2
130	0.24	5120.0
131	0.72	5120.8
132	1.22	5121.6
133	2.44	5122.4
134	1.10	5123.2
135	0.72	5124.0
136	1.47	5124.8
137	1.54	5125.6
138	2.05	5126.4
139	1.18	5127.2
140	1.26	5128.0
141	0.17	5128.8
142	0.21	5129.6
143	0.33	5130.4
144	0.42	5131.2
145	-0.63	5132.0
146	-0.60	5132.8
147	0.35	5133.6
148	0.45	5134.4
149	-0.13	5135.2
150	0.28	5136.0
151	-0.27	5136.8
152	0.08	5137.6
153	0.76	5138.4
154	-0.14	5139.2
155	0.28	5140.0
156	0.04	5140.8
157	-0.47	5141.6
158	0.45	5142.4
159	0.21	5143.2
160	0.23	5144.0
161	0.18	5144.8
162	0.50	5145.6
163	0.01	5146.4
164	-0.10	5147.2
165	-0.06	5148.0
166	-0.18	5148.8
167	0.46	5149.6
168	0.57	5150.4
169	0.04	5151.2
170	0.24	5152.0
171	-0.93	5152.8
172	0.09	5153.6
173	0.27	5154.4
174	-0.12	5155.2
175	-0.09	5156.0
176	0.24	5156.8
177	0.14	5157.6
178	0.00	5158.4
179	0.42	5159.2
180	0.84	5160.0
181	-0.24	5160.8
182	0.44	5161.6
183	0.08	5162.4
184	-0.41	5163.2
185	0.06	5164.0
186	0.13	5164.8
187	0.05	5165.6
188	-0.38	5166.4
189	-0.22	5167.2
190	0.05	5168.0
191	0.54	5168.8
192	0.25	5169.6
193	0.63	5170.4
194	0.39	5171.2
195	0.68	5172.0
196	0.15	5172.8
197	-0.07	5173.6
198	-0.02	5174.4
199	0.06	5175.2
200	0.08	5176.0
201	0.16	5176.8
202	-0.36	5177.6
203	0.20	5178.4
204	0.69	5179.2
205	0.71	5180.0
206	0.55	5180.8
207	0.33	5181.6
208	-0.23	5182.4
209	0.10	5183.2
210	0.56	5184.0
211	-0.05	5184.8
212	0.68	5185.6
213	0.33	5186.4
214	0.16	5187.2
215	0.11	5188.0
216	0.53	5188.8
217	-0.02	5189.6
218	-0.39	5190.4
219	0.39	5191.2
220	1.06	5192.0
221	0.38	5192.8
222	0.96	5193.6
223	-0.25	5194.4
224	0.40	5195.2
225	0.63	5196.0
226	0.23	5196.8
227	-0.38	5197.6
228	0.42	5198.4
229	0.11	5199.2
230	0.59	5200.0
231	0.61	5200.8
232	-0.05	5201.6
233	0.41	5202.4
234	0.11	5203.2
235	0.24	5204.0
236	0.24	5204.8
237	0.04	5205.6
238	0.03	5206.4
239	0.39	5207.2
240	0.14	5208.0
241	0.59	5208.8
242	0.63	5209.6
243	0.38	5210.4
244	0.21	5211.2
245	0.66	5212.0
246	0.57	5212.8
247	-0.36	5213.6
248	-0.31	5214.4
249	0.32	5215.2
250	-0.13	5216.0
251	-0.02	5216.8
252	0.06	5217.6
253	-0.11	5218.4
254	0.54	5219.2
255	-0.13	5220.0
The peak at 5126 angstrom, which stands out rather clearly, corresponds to [O II] 3727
